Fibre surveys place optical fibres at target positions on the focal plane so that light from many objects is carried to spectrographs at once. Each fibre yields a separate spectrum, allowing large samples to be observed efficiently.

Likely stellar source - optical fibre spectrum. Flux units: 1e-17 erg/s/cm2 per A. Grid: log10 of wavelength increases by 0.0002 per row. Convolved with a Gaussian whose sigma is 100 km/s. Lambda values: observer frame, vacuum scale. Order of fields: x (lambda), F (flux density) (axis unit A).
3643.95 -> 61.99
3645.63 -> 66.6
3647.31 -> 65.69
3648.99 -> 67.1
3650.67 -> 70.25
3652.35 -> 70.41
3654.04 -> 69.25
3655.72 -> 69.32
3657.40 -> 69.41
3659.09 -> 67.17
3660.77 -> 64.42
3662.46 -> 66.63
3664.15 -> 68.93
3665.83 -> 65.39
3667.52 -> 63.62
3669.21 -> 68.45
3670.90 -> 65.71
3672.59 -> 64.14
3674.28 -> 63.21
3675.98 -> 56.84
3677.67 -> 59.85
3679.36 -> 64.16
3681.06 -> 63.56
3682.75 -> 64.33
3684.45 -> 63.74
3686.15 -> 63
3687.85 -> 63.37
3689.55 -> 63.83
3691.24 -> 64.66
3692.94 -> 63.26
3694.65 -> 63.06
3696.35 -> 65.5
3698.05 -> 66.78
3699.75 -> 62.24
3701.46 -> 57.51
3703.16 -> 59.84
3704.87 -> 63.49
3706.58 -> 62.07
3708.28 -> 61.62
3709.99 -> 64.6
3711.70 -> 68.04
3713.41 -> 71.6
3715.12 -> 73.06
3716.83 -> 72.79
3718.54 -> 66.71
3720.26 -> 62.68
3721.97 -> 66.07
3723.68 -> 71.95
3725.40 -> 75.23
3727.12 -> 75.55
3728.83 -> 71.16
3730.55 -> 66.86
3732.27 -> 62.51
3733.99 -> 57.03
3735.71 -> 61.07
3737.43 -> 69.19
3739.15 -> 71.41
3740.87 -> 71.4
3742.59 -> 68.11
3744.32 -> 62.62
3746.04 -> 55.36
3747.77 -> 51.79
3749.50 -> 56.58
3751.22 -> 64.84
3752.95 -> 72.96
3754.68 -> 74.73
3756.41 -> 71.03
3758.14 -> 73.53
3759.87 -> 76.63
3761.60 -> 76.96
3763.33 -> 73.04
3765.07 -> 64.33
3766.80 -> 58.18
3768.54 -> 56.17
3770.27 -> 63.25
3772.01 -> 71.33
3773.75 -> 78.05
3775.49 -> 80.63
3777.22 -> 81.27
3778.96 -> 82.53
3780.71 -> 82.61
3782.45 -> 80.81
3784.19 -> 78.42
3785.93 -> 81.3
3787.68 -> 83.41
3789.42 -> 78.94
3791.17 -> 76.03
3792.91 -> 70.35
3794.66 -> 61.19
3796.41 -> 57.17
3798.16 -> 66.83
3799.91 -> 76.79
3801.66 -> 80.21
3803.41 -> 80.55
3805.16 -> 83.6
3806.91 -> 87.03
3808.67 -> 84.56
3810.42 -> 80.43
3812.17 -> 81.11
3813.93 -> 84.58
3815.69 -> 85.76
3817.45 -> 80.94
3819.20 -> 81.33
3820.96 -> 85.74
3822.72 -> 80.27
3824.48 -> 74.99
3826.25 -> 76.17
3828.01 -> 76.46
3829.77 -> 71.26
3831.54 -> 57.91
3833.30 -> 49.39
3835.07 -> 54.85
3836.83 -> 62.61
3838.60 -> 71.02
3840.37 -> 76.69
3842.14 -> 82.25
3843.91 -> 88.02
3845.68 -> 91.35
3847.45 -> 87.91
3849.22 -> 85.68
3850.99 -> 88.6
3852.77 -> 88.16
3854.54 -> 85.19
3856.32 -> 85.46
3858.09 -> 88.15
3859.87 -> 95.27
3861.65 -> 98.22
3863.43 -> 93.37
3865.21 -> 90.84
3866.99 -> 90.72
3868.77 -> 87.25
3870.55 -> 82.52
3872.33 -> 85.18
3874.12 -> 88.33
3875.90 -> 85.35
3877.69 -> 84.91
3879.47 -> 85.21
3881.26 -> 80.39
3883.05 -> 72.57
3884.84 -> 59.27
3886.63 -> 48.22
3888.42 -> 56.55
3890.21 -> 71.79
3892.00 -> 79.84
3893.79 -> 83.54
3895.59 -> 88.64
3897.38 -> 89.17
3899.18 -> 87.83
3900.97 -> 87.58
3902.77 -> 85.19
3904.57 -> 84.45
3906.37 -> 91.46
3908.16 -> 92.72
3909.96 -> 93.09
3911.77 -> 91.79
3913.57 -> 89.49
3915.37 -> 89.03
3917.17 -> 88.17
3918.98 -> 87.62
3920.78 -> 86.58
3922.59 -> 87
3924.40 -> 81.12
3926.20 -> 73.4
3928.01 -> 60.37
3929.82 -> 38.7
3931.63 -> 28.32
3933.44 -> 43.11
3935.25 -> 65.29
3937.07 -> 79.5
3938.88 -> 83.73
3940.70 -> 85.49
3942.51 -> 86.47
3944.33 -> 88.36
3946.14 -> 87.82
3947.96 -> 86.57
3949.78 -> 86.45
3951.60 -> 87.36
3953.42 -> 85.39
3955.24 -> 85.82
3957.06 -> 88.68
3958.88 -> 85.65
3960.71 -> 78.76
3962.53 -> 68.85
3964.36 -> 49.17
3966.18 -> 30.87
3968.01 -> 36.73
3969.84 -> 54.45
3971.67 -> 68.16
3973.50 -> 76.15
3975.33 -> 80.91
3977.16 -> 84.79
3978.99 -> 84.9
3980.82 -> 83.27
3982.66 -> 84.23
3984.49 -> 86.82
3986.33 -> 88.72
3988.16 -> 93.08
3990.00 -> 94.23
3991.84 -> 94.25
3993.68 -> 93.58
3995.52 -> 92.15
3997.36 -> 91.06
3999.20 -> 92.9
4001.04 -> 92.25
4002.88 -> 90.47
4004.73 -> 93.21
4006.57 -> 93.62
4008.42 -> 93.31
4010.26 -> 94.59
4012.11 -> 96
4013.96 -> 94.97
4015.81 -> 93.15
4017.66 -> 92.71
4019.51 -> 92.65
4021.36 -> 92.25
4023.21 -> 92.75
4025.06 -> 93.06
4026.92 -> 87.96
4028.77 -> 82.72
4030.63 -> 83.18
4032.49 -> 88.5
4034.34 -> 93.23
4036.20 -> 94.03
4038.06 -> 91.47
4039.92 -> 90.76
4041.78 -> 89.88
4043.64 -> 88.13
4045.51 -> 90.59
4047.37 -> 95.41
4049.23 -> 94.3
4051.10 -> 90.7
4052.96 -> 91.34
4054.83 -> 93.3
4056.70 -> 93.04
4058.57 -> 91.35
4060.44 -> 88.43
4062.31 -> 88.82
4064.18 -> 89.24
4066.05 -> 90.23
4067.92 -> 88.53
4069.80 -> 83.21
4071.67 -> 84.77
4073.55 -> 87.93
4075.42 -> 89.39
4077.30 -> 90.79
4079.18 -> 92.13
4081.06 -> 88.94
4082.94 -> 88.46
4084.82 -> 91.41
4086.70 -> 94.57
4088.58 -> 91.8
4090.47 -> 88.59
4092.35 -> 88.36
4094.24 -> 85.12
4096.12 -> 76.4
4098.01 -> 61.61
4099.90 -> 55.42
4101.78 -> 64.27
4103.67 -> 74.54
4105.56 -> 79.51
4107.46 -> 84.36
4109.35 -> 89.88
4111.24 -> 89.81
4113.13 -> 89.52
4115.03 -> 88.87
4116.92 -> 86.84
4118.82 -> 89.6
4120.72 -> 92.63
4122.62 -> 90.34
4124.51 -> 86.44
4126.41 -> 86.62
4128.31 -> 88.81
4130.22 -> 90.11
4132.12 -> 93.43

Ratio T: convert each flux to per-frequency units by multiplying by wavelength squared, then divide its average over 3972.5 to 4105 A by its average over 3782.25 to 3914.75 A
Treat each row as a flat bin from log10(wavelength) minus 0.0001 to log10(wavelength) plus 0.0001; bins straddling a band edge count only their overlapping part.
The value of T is 1.21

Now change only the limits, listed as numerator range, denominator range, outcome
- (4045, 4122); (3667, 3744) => 1.61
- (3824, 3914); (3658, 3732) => 1.36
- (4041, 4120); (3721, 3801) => 1.45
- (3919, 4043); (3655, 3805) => 1.37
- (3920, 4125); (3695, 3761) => 1.47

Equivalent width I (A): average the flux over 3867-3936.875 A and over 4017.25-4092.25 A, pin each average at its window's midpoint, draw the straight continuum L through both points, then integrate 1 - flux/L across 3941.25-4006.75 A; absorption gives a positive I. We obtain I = 1.6 A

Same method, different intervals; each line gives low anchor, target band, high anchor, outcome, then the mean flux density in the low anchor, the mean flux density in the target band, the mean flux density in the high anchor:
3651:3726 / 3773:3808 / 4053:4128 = -3.3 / 65.5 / 77.4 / 86.1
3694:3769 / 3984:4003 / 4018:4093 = -1.4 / 66.4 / 91.9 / 90.2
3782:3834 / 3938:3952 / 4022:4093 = -0.4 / 76.5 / 86.5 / 90.1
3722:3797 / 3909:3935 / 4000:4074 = 2.6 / 70.2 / 73.9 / 90.9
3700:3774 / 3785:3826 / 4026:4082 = -3.8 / 66.7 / 78.4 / 89.7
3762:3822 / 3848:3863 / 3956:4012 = -2.2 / 76.5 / 89.4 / 81.6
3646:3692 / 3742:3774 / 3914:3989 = 1.0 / 65.4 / 66.6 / 75.6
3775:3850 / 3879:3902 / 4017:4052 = 1.7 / 77.2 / 76.1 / 90.7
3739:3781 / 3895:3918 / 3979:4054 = -2.0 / 69.4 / 89.2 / 91.2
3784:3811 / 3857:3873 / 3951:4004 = -2.5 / 76.6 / 90.2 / 80.2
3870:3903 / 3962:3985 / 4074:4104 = 3.6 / 78.9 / 68.1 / 82.9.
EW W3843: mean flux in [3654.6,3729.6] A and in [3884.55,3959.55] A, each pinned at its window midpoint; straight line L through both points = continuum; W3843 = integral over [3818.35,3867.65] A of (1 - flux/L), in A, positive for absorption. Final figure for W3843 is -3.9 A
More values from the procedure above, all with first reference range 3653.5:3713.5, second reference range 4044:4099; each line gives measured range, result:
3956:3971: 3.6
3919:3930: 0.7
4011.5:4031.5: -1.3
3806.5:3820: -2.0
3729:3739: 0.5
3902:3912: -1.5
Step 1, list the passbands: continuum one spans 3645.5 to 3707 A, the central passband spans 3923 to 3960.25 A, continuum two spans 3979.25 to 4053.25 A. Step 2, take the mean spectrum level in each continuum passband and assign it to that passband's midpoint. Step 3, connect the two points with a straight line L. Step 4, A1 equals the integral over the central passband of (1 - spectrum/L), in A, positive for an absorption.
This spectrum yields 4.32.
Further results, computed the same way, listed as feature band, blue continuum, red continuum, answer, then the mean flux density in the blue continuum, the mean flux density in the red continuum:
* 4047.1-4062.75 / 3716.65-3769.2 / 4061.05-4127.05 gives -1.6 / 67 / 85.4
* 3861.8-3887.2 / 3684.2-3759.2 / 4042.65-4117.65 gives -2.5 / 65.8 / 86.5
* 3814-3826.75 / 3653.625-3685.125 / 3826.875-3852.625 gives -1.3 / 65.1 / 75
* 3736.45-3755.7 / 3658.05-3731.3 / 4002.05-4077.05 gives 1.1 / 65.5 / 90.8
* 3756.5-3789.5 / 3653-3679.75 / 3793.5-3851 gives -0.7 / 65.5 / 76.6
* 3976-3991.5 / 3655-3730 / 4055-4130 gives -1.4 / 65.7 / 86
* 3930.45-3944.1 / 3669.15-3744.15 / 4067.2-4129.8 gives 1.6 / 65.4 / 85.2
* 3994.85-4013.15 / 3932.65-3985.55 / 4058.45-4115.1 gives -3.3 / 75.7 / 84.9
